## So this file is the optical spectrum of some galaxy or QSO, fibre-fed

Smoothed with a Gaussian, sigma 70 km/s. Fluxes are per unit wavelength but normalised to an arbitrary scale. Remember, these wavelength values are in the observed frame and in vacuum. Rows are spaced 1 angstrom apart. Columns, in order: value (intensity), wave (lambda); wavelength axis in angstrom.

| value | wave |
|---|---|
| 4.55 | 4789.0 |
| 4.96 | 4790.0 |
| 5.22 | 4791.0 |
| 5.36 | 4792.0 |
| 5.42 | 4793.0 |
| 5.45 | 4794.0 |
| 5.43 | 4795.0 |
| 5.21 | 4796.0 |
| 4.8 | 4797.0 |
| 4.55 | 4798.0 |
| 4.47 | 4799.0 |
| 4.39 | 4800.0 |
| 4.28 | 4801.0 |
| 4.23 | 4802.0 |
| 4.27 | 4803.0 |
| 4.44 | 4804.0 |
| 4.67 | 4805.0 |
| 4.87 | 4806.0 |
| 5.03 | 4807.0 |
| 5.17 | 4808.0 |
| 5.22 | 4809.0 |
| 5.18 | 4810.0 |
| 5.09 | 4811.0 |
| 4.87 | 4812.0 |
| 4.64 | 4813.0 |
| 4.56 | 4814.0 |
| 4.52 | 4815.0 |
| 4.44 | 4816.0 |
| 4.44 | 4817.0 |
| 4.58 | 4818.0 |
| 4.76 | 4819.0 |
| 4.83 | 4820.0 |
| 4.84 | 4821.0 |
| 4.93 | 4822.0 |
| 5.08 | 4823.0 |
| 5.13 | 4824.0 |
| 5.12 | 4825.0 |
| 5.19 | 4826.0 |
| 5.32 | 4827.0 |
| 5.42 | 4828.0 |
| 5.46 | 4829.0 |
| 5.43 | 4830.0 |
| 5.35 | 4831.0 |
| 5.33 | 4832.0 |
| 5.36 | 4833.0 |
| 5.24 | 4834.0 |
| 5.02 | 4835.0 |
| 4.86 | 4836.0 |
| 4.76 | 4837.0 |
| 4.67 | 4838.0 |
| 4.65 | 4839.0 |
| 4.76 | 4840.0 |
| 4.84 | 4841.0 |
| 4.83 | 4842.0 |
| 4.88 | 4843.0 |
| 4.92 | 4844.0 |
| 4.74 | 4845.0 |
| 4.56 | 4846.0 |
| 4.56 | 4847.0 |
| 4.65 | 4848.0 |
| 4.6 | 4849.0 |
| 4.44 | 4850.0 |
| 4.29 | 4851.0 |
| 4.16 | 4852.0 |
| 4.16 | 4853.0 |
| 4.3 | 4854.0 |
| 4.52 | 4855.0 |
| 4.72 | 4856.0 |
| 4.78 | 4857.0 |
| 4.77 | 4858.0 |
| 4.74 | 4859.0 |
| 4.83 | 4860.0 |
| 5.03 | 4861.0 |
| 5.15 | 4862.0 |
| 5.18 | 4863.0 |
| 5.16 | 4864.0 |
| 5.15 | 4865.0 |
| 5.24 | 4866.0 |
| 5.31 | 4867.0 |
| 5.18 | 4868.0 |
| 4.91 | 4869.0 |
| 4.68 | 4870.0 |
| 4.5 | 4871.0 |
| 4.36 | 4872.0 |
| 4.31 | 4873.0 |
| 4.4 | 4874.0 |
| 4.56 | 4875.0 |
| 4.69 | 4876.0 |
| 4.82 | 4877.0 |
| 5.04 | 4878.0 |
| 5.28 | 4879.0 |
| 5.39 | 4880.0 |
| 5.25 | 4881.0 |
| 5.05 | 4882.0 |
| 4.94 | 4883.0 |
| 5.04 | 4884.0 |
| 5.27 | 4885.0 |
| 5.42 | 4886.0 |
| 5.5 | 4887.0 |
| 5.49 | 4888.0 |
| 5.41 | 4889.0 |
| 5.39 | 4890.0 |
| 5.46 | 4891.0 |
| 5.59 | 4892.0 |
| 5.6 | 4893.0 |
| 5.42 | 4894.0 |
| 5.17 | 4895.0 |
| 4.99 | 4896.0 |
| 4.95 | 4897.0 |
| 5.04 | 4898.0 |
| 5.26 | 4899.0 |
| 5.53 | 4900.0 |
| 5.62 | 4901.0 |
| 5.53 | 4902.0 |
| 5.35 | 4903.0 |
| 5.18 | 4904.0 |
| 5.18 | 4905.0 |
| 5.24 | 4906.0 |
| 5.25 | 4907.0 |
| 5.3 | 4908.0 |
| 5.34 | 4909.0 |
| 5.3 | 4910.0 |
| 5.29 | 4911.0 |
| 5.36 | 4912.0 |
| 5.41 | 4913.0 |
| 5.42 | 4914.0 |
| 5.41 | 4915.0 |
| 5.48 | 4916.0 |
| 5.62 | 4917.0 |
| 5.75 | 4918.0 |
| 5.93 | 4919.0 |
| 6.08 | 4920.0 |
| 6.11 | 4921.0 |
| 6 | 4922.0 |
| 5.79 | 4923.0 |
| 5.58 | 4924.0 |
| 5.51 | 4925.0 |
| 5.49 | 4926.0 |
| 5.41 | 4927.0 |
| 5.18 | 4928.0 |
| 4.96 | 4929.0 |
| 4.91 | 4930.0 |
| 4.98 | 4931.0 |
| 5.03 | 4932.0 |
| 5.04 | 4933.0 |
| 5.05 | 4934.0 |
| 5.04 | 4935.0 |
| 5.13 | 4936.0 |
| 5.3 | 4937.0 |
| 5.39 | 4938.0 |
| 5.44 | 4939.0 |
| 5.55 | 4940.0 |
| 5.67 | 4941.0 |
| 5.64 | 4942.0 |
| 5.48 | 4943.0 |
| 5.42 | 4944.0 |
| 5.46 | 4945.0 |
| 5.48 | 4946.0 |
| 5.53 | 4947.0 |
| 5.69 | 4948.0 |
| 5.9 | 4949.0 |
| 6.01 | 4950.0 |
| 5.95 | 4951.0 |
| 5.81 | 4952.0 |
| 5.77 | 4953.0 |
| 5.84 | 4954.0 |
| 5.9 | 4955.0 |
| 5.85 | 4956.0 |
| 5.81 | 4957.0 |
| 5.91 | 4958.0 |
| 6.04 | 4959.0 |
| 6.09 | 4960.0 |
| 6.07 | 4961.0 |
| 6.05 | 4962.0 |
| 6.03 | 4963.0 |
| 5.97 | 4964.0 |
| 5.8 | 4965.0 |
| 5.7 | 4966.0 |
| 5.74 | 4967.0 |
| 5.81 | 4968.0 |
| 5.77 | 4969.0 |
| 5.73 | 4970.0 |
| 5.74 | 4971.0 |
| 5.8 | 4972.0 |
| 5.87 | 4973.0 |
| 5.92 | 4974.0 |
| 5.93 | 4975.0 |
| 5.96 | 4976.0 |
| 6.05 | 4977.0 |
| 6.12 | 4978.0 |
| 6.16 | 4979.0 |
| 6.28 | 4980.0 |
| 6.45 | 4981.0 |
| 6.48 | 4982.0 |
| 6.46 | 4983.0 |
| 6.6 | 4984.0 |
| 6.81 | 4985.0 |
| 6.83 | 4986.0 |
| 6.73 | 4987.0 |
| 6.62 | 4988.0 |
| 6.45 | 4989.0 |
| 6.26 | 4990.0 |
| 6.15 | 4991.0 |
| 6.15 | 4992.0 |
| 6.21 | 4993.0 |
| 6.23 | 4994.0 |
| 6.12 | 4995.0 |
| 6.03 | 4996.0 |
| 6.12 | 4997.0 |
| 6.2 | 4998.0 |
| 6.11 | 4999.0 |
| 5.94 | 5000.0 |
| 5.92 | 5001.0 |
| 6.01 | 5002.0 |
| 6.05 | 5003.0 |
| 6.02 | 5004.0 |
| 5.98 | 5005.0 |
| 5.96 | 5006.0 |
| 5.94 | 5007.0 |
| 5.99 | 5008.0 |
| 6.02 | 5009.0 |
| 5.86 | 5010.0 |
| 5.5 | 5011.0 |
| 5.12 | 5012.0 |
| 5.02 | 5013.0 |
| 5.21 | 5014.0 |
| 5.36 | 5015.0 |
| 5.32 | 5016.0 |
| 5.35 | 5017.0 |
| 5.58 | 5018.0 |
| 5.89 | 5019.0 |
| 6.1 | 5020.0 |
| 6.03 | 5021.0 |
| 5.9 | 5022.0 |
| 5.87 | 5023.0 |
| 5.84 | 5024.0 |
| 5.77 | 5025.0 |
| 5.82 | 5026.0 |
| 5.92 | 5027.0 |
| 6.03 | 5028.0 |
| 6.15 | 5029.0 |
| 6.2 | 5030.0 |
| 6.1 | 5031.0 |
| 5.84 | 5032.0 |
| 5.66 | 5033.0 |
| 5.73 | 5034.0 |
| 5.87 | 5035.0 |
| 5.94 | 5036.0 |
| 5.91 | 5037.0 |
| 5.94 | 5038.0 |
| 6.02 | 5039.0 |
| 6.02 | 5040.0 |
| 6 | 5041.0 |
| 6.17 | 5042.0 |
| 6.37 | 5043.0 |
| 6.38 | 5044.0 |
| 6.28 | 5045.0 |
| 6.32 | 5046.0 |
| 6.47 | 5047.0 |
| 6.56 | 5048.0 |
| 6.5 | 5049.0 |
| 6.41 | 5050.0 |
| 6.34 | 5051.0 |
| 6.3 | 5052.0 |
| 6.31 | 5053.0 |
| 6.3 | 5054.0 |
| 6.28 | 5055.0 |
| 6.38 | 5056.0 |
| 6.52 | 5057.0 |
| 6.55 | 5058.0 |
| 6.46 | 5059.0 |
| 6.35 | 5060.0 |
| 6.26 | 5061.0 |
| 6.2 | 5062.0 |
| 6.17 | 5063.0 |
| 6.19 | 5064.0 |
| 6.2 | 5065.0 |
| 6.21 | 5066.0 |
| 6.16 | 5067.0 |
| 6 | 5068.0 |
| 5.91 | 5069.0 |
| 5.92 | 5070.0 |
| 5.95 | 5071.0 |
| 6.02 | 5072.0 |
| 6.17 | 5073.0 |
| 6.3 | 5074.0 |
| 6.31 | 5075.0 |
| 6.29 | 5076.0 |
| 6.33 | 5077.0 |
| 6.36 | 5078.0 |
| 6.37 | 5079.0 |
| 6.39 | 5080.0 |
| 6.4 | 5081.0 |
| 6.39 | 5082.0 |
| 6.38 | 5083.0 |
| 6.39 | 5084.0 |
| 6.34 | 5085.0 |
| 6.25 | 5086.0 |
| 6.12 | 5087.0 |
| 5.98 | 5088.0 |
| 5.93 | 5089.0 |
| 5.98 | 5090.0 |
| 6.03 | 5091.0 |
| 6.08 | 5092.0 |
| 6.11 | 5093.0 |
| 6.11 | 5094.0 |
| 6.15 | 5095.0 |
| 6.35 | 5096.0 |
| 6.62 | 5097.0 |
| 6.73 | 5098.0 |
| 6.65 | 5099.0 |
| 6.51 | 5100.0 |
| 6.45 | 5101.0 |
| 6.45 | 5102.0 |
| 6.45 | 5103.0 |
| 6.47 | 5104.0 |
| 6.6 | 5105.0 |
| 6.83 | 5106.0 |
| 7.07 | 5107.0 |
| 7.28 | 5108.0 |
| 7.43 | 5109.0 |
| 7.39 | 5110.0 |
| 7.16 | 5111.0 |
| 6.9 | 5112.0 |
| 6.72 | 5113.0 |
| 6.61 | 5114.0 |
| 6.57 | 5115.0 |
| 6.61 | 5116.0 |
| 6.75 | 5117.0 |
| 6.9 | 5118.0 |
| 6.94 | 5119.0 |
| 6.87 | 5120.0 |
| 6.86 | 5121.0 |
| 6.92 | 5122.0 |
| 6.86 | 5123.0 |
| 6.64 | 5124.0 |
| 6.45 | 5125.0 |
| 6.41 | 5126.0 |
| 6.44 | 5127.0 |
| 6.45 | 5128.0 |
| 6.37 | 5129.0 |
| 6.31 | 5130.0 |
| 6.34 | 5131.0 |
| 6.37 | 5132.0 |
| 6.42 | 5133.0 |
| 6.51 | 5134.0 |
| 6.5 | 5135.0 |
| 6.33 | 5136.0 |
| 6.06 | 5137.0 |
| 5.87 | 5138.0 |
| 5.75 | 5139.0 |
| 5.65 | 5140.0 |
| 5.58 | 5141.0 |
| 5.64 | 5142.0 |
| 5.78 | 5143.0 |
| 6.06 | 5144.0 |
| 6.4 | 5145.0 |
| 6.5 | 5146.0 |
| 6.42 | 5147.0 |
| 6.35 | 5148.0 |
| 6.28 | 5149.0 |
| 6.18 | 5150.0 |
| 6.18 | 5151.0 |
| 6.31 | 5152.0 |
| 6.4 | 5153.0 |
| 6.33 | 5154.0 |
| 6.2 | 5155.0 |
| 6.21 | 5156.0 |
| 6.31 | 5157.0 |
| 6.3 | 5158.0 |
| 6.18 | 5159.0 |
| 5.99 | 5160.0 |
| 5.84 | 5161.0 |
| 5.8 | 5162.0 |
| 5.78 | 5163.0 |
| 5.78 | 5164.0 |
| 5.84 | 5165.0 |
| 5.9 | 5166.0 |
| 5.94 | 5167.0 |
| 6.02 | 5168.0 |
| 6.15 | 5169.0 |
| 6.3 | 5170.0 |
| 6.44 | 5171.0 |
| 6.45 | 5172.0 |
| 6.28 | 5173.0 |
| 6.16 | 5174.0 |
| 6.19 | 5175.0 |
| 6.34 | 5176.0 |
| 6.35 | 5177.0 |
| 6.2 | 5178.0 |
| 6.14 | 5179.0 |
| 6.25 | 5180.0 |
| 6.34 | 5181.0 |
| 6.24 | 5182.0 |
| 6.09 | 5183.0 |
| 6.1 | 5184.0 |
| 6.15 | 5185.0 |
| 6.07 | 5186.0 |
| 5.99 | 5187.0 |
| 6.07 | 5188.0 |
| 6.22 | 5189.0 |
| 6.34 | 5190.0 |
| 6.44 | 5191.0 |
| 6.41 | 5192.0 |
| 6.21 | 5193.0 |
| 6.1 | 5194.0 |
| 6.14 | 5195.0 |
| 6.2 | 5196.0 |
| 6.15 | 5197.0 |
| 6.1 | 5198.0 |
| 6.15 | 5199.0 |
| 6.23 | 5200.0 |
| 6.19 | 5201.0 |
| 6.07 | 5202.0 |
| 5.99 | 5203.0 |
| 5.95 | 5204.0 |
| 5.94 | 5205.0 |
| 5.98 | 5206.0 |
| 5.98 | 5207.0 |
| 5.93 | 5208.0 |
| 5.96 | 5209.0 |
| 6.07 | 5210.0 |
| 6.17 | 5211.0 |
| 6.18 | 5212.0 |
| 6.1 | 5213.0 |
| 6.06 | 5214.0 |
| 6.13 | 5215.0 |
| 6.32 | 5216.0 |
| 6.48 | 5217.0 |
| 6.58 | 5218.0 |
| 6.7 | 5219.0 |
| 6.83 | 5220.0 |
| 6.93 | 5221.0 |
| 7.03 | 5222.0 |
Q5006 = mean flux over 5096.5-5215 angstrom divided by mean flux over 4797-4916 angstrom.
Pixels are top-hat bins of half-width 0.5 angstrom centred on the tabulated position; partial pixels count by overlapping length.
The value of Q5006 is 1.3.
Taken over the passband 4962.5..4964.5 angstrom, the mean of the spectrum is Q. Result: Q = 6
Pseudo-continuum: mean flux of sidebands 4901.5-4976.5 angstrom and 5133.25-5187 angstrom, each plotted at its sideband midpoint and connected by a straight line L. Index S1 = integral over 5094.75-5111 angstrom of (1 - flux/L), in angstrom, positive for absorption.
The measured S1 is -2.0 angstrom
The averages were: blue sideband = 5.59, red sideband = 6.14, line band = 6.74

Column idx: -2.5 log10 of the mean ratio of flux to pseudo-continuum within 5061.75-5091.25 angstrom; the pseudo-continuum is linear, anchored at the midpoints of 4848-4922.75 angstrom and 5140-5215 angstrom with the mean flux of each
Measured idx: -0.07 mag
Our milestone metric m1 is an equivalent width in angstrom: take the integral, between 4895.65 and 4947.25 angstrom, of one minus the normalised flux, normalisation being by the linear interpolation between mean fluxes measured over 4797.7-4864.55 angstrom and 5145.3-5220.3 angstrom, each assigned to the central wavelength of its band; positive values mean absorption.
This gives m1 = -2.3 angstrom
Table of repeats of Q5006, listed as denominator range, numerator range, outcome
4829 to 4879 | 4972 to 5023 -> 1.25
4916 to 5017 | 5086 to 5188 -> 1.09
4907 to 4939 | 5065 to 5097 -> 1.15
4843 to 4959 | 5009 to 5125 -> 1.20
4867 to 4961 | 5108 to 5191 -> 1.18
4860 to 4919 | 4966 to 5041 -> 1.15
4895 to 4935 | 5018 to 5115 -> 1.17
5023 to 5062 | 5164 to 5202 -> 1.00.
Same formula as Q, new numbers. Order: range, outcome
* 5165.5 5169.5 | 6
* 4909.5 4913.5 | 5.34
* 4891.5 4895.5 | 5.44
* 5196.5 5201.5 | 6.16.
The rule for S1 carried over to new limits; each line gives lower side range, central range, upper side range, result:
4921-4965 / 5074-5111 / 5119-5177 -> -2.4 angstrom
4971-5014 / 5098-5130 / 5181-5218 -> -3.2 angstrom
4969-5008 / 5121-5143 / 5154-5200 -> -0.4 angstrom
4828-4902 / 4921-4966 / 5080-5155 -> -1.4 angstrom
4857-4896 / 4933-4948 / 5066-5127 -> 0.2 angstrom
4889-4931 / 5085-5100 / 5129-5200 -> -0.7 angstrom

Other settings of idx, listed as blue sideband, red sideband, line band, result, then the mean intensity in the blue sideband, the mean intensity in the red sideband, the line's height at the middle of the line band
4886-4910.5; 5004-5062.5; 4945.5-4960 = -0.04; 5.34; 6.01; 5.61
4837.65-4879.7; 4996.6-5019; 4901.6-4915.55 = -0.05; 4.75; 5.76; 5.09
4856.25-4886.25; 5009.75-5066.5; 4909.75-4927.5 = -0.07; 4.94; 6.02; 5.25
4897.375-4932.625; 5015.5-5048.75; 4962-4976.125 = -0.03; 5.42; 5.98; 5.68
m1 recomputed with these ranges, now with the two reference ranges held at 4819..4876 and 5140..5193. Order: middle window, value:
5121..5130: -0.9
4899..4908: -0.5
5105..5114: -1.7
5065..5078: -0.8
